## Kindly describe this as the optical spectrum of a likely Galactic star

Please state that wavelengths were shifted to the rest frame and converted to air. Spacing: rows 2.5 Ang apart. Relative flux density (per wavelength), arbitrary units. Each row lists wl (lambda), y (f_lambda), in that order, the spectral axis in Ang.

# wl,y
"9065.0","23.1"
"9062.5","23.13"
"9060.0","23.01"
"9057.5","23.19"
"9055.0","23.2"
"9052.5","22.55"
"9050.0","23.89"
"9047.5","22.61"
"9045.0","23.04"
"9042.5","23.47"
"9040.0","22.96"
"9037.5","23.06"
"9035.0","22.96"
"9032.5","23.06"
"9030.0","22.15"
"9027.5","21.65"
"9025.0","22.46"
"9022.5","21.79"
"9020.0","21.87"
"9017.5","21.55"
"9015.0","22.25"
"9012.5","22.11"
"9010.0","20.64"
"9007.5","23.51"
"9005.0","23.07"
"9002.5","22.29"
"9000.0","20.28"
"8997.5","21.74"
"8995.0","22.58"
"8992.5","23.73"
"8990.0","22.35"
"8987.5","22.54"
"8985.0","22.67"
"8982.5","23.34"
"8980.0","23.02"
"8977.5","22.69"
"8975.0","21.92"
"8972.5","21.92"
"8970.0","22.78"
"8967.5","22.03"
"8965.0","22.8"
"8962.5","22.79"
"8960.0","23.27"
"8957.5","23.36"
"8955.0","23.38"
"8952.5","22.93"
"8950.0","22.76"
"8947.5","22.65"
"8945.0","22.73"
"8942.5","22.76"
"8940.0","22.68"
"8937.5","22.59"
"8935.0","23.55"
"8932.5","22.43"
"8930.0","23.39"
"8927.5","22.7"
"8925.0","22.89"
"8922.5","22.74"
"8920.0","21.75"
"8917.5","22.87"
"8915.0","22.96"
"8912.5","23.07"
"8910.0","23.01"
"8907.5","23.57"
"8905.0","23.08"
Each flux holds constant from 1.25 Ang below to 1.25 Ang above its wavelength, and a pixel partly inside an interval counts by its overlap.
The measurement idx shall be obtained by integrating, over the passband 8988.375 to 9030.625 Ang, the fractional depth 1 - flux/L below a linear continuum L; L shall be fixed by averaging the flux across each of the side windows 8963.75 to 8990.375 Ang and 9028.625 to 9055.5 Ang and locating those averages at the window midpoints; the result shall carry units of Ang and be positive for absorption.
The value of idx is 1.2 Ang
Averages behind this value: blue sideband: 22.6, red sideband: 23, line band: 22.1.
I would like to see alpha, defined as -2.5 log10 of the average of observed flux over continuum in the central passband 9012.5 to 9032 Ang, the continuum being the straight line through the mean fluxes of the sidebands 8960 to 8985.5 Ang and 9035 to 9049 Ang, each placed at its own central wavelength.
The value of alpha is 0.04 mag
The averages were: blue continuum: 22.6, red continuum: 23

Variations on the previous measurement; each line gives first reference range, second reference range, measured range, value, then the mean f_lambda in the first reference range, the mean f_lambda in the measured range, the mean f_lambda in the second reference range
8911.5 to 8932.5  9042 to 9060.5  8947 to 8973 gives 0.003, 22.8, 22.8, 23.1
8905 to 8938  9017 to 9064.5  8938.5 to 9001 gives 0.009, 22.9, 22.6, 22.7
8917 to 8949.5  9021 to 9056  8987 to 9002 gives 0.027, 22.7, 22.2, 22.8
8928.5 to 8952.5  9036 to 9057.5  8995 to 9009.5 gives 0.041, 22.8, 22.1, 23.1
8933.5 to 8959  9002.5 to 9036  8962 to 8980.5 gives 0.011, 22.9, 22.5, 22.2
